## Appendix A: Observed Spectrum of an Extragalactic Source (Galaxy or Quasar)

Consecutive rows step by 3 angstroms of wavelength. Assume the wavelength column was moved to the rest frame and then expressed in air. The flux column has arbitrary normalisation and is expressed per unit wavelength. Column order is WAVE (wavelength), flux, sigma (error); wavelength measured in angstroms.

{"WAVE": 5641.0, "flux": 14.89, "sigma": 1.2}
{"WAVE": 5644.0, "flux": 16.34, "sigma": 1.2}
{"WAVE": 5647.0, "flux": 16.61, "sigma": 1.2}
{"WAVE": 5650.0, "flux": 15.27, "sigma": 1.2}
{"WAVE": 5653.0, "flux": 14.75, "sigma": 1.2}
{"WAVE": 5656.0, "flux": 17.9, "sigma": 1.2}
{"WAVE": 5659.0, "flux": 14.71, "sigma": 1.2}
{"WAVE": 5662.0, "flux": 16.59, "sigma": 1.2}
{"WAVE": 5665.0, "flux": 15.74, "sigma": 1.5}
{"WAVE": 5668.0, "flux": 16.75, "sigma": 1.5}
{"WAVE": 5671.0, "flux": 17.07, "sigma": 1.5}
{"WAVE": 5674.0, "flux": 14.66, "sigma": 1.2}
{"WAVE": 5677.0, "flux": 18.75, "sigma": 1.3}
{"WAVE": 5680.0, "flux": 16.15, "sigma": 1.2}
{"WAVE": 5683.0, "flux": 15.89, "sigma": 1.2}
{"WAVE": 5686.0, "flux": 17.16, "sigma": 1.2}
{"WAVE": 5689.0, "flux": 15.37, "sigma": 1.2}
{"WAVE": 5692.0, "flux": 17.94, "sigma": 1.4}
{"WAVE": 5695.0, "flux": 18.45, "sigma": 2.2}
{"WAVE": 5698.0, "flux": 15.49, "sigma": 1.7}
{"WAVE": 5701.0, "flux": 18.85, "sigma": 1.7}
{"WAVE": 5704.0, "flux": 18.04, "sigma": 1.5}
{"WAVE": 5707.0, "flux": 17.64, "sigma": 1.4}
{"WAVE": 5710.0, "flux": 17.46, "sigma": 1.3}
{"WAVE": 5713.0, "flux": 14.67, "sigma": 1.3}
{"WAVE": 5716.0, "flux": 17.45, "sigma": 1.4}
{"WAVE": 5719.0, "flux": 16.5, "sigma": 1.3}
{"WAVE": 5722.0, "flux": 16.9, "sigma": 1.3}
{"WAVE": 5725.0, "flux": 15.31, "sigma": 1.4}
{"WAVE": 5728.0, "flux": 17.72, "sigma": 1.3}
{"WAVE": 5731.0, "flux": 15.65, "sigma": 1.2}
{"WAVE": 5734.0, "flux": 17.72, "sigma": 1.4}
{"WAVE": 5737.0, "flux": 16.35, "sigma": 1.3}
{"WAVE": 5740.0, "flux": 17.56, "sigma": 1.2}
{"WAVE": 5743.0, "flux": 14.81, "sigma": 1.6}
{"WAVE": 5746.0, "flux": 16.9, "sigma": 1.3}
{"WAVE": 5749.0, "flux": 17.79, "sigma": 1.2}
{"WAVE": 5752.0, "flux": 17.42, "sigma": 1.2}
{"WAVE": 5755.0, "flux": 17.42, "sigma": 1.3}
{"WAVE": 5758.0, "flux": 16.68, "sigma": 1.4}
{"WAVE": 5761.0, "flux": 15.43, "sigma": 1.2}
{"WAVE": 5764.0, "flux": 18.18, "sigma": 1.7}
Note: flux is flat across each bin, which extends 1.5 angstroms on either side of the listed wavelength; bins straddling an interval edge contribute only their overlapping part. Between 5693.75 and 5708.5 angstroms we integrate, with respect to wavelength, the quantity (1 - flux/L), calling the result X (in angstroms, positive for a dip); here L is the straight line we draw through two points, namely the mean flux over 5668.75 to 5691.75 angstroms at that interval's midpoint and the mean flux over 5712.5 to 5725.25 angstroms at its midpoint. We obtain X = -1.11 angstroms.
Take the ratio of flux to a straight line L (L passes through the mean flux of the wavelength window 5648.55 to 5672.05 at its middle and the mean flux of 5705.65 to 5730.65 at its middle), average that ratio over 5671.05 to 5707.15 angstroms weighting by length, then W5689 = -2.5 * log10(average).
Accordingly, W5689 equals -0.04 mag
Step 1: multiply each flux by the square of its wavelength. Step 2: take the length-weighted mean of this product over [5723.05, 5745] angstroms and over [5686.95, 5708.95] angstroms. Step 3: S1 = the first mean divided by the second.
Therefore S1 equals 0.96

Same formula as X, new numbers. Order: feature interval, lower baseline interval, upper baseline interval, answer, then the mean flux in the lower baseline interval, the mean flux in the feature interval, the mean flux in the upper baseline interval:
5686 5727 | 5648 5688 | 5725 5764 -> -1.1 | 16.3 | 16.9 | 16.8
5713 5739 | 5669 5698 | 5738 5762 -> 0.3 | 16.8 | 16.6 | 16.8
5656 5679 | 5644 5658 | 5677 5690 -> -0.2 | 16.1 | 16.4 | 16.5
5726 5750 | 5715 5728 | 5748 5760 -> 0.3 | 16.6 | 16.8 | 17.2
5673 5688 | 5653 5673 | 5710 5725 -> -0.2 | 16.3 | 16.5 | 16.4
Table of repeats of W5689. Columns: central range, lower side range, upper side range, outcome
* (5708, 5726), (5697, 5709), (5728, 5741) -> 0.054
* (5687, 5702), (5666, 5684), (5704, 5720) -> -0.029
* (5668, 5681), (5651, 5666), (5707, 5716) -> -0.038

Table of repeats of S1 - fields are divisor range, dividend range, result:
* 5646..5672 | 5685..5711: 1.09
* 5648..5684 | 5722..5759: 1.06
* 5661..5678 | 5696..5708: 1.07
